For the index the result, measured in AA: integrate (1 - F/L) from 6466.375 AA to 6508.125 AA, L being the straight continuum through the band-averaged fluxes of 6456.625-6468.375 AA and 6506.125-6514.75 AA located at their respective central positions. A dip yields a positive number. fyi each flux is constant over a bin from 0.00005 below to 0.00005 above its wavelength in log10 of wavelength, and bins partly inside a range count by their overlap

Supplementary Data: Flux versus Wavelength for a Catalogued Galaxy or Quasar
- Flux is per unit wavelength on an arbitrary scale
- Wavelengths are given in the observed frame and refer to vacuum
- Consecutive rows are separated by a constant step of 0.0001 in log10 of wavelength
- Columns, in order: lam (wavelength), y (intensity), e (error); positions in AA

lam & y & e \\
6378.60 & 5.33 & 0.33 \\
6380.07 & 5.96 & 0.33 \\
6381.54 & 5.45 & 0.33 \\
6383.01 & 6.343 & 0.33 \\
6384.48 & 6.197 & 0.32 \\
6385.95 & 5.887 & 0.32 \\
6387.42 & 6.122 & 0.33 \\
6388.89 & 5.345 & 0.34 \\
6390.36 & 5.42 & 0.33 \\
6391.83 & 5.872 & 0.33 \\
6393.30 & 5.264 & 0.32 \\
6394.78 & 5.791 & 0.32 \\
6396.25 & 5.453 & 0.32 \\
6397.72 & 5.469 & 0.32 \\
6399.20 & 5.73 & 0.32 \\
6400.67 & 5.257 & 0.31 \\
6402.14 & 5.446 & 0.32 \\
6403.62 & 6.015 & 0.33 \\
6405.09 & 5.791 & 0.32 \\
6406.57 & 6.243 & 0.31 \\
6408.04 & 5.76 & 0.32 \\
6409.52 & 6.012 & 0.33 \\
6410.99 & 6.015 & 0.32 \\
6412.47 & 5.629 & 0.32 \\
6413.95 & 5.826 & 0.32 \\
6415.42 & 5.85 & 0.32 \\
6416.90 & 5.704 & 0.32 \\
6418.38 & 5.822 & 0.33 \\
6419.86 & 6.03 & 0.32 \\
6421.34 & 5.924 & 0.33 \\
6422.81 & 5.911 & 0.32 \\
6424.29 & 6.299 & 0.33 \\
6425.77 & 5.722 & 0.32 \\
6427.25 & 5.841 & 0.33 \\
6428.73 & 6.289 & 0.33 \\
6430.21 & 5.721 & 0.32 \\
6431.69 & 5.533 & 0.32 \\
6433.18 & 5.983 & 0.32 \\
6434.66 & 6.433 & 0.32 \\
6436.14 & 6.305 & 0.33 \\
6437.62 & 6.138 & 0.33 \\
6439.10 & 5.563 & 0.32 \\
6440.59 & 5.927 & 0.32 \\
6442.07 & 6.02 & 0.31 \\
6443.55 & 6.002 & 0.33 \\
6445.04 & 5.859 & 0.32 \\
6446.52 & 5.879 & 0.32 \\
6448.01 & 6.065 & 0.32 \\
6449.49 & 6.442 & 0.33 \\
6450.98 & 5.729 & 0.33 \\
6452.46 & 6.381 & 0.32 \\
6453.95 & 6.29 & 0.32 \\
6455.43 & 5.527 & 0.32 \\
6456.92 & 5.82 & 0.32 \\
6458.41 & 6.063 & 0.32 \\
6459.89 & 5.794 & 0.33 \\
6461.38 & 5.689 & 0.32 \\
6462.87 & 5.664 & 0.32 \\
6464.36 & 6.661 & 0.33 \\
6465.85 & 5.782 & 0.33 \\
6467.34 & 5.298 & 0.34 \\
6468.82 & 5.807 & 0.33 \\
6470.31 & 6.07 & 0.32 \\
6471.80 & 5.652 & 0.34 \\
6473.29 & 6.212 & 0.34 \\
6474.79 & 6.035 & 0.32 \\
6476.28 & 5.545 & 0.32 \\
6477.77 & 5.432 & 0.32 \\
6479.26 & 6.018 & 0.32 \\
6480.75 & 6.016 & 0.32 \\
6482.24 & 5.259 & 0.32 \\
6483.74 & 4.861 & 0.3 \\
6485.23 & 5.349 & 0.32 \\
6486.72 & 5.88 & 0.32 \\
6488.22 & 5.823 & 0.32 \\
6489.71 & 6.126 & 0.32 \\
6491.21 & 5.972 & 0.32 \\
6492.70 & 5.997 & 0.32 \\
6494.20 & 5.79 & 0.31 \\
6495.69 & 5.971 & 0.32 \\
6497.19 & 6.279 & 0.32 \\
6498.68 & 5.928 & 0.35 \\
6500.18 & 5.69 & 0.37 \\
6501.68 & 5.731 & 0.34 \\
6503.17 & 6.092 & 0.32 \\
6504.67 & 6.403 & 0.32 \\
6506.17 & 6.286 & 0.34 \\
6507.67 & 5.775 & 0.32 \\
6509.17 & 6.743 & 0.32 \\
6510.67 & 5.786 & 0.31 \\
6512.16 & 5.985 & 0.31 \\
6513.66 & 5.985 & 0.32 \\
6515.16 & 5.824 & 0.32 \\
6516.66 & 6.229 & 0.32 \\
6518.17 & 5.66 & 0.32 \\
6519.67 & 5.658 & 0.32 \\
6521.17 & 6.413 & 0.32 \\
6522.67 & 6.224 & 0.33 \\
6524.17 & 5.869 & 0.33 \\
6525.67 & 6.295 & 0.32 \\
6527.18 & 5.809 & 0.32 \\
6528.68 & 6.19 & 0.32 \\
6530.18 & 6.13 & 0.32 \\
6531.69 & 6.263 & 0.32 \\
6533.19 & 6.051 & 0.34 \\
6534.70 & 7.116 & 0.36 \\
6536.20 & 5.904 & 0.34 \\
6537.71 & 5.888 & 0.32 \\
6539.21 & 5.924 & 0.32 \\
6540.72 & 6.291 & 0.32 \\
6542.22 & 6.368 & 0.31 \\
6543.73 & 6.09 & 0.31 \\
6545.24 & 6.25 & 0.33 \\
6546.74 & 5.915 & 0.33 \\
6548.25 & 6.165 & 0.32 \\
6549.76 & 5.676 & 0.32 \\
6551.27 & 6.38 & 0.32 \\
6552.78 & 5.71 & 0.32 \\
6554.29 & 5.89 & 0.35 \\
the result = 0.92 AA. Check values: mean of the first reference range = 5.85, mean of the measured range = 5.83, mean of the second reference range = 6.07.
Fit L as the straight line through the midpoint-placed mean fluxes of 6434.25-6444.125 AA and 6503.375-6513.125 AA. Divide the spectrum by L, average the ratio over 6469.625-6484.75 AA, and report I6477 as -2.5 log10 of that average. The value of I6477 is 0.07 mag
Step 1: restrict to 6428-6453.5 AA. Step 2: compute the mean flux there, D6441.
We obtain 6.02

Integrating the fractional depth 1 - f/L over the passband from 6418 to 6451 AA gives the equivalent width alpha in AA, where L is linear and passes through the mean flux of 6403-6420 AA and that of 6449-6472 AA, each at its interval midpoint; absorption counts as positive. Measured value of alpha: -0.5 AA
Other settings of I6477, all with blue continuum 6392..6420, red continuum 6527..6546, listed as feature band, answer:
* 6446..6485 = 0.02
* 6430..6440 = -0.02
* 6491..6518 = 0.01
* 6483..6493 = 0.06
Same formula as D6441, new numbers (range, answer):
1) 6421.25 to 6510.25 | 5.92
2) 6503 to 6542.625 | 6.12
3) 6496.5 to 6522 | 6.03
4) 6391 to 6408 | 5.67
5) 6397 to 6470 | 5.9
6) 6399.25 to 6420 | 5.81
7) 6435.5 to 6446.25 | 5.97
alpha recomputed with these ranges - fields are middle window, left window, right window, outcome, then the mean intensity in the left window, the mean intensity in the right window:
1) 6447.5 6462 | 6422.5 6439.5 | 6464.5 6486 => -0.4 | 5.99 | 5.7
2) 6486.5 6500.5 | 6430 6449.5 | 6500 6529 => 0.2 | 5.98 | 6.04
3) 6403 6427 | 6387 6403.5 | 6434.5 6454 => -0.6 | 5.57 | 6.06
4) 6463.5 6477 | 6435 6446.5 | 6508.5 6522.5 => 0.3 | 5.99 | 6.04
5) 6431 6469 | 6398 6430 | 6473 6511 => -0.5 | 5.86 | 5.88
